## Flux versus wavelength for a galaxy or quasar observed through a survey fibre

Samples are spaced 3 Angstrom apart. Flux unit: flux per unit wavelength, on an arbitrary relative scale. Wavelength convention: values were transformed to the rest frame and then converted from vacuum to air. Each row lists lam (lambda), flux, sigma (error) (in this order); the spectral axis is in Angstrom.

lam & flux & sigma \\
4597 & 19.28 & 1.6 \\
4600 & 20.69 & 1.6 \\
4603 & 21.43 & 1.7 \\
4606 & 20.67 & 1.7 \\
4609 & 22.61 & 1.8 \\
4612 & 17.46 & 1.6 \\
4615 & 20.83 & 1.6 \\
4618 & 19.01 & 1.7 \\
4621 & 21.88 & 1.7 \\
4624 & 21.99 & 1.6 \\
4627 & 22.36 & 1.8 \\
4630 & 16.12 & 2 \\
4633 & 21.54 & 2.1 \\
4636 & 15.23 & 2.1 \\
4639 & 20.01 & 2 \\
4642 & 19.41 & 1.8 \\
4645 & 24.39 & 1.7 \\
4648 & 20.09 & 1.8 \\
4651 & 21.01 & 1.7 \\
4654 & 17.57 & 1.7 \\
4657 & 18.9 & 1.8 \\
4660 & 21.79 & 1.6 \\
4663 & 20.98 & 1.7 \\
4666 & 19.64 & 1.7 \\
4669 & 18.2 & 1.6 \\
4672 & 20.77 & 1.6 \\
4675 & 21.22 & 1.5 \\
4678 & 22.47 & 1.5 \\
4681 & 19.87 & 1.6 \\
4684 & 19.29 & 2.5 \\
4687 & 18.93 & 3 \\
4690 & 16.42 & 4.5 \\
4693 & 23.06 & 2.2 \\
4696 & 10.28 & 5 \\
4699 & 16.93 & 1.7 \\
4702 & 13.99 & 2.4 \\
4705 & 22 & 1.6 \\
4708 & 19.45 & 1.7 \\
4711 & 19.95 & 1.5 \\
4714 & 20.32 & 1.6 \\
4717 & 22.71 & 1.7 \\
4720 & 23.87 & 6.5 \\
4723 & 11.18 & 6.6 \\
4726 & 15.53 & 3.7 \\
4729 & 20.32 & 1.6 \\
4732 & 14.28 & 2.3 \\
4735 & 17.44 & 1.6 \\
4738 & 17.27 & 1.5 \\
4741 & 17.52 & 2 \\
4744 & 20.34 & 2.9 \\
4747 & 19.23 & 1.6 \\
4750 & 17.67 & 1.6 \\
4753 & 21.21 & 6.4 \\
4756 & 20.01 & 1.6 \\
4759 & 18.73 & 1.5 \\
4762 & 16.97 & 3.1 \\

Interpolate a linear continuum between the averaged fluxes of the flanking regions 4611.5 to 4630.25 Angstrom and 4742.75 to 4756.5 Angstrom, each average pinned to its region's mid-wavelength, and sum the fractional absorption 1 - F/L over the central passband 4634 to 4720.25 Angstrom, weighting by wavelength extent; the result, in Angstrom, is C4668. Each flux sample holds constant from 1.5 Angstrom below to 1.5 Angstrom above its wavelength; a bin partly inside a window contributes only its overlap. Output 2.1 Angstrom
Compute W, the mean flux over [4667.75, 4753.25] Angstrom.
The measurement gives 18.6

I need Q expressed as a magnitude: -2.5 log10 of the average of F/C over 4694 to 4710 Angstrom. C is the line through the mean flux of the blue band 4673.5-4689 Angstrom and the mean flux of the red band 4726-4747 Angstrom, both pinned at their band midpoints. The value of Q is 0.147 mag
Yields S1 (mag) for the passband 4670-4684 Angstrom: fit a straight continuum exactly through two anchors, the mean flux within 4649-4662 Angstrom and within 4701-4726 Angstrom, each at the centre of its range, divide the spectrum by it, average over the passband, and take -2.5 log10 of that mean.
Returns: -0.07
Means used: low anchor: 19.9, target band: 20.8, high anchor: 19.1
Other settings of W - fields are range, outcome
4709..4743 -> 18.3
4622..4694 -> 20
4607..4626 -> 20.7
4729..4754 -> 18.2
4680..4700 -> 17.8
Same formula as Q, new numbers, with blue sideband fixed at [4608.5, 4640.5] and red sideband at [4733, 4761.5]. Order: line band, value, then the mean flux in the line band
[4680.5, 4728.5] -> 0.04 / 18.4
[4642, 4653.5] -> -0.08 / 21.1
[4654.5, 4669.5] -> -0.02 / 19.9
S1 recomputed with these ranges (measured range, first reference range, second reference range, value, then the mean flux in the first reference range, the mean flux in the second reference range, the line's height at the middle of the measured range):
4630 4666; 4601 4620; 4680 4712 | -0.03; 20.4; 18.1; 19.4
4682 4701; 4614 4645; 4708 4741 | 0.09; 20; 18.3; 18.9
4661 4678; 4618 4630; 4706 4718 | 0.02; 20.9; 20.6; 20.8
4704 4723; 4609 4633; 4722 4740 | -0.22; 20.2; 16.2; 16.8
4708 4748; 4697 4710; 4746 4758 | 0.01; 17.9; 19.5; 18.7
